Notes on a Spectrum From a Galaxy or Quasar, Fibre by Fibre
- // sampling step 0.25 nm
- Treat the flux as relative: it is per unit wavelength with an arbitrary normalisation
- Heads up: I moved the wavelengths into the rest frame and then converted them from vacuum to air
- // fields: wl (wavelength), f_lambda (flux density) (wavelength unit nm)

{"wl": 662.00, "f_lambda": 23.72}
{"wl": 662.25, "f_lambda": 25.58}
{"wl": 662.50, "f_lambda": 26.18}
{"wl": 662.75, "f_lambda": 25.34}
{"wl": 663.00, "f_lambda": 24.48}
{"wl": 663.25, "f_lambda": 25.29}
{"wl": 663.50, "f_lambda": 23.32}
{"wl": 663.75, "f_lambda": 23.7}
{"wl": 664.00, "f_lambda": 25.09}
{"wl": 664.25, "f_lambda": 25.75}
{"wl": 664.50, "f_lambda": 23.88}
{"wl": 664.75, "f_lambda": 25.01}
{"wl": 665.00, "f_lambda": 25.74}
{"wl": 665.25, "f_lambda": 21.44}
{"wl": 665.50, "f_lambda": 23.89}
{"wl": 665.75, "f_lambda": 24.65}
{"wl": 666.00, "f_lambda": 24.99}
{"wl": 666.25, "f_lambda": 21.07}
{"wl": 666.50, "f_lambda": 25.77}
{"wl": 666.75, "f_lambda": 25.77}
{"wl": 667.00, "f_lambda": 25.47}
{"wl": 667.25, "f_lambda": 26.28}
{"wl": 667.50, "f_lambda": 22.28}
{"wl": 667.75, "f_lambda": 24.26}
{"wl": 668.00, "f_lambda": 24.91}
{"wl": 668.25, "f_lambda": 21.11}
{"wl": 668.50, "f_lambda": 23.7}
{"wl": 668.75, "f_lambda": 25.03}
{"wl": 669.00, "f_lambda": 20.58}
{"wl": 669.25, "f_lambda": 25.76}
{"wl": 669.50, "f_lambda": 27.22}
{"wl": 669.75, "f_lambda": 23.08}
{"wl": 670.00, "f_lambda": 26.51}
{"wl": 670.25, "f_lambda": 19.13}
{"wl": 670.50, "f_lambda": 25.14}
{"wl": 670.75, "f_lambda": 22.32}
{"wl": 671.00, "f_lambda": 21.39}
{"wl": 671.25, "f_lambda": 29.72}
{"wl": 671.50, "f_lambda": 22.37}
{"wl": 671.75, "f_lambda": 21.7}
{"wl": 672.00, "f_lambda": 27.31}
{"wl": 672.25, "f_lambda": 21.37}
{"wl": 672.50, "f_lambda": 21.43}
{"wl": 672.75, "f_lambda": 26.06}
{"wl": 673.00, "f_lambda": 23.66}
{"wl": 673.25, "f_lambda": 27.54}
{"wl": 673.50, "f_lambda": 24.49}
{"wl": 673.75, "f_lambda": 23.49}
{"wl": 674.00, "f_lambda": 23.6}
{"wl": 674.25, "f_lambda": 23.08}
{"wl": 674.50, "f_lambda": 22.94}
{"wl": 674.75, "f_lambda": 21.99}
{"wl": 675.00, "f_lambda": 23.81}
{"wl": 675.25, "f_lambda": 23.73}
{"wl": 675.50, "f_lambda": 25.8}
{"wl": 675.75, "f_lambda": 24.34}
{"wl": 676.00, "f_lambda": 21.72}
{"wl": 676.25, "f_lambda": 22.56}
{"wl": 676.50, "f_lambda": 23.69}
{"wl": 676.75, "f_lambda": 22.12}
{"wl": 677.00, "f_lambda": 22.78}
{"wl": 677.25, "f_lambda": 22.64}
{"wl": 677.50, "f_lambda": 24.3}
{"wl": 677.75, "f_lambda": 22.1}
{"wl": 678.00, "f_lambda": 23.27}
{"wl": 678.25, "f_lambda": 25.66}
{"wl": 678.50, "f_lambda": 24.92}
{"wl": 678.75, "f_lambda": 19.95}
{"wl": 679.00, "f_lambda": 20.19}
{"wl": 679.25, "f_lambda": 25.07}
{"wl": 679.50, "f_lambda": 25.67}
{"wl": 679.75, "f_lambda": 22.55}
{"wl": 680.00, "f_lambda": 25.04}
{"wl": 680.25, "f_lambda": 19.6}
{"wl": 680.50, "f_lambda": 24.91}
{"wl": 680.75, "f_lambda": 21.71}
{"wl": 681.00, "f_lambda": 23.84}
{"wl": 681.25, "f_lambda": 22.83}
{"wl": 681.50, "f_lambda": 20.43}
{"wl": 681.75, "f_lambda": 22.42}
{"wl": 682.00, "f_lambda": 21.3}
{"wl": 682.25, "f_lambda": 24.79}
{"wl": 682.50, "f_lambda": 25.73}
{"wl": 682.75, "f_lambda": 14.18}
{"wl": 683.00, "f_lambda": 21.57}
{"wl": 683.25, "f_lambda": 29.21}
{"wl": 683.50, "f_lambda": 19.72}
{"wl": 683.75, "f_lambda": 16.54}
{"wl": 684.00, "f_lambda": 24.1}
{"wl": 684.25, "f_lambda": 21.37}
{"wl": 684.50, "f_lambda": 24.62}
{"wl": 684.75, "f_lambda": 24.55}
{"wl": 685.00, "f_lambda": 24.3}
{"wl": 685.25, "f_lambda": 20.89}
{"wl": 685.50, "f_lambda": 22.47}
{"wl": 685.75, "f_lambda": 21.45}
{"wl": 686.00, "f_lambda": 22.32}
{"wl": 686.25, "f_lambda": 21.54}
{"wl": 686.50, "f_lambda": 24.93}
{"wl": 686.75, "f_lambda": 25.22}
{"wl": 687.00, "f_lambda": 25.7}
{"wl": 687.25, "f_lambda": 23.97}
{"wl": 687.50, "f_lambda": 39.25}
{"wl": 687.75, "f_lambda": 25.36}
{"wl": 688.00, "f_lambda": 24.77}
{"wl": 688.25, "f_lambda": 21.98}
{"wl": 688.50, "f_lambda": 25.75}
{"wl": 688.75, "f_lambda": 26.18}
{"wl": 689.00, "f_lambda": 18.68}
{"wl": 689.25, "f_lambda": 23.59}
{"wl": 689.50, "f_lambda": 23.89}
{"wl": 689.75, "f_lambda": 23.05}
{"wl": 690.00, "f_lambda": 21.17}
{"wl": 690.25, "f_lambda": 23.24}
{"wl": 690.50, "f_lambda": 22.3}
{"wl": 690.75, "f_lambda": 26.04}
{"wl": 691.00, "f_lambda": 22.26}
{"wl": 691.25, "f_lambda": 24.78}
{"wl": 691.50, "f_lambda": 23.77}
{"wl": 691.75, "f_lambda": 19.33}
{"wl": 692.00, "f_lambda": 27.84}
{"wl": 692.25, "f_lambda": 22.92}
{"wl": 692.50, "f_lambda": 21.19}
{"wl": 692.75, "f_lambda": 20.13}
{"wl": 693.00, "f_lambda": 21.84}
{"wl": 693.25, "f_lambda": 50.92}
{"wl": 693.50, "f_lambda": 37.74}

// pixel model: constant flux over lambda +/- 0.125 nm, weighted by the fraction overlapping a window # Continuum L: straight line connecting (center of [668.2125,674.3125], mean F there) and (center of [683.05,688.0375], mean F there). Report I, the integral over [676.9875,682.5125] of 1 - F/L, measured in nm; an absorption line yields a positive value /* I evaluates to 0.22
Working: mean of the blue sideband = 23.9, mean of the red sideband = 24.1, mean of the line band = 23.1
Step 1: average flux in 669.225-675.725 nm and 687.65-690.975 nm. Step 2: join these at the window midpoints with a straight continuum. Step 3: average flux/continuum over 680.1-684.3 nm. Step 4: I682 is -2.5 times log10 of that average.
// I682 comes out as 0.08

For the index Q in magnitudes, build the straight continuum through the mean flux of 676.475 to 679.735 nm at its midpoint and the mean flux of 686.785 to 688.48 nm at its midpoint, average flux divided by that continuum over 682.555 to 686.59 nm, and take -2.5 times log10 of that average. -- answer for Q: 0.16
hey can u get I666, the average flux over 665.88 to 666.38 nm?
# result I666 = 23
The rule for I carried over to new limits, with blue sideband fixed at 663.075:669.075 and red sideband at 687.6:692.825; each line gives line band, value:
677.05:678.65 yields 0.004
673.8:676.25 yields 0.047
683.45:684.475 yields 0.116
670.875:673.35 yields -0.027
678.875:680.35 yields 0.039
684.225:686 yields 0.051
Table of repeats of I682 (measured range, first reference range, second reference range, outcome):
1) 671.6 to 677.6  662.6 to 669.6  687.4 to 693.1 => 0.03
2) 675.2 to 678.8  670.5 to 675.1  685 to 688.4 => 0.03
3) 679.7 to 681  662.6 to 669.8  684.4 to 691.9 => 0.05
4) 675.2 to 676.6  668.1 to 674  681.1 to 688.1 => 0.00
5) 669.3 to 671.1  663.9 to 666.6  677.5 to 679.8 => 0.01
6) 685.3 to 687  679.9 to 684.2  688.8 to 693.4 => 0.00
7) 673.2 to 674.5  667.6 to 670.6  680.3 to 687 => -0.03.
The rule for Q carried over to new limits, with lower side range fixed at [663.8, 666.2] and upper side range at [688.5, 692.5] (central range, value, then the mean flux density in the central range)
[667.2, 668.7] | 0.02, 23.7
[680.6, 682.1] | 0.07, 22.1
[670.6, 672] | 0.01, 23.9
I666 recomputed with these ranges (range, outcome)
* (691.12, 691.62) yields 24.3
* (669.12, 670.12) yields 25.6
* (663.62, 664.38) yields 24.8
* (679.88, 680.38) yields 22.3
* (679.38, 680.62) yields 23.5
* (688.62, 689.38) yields 22.8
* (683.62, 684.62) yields 21.6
